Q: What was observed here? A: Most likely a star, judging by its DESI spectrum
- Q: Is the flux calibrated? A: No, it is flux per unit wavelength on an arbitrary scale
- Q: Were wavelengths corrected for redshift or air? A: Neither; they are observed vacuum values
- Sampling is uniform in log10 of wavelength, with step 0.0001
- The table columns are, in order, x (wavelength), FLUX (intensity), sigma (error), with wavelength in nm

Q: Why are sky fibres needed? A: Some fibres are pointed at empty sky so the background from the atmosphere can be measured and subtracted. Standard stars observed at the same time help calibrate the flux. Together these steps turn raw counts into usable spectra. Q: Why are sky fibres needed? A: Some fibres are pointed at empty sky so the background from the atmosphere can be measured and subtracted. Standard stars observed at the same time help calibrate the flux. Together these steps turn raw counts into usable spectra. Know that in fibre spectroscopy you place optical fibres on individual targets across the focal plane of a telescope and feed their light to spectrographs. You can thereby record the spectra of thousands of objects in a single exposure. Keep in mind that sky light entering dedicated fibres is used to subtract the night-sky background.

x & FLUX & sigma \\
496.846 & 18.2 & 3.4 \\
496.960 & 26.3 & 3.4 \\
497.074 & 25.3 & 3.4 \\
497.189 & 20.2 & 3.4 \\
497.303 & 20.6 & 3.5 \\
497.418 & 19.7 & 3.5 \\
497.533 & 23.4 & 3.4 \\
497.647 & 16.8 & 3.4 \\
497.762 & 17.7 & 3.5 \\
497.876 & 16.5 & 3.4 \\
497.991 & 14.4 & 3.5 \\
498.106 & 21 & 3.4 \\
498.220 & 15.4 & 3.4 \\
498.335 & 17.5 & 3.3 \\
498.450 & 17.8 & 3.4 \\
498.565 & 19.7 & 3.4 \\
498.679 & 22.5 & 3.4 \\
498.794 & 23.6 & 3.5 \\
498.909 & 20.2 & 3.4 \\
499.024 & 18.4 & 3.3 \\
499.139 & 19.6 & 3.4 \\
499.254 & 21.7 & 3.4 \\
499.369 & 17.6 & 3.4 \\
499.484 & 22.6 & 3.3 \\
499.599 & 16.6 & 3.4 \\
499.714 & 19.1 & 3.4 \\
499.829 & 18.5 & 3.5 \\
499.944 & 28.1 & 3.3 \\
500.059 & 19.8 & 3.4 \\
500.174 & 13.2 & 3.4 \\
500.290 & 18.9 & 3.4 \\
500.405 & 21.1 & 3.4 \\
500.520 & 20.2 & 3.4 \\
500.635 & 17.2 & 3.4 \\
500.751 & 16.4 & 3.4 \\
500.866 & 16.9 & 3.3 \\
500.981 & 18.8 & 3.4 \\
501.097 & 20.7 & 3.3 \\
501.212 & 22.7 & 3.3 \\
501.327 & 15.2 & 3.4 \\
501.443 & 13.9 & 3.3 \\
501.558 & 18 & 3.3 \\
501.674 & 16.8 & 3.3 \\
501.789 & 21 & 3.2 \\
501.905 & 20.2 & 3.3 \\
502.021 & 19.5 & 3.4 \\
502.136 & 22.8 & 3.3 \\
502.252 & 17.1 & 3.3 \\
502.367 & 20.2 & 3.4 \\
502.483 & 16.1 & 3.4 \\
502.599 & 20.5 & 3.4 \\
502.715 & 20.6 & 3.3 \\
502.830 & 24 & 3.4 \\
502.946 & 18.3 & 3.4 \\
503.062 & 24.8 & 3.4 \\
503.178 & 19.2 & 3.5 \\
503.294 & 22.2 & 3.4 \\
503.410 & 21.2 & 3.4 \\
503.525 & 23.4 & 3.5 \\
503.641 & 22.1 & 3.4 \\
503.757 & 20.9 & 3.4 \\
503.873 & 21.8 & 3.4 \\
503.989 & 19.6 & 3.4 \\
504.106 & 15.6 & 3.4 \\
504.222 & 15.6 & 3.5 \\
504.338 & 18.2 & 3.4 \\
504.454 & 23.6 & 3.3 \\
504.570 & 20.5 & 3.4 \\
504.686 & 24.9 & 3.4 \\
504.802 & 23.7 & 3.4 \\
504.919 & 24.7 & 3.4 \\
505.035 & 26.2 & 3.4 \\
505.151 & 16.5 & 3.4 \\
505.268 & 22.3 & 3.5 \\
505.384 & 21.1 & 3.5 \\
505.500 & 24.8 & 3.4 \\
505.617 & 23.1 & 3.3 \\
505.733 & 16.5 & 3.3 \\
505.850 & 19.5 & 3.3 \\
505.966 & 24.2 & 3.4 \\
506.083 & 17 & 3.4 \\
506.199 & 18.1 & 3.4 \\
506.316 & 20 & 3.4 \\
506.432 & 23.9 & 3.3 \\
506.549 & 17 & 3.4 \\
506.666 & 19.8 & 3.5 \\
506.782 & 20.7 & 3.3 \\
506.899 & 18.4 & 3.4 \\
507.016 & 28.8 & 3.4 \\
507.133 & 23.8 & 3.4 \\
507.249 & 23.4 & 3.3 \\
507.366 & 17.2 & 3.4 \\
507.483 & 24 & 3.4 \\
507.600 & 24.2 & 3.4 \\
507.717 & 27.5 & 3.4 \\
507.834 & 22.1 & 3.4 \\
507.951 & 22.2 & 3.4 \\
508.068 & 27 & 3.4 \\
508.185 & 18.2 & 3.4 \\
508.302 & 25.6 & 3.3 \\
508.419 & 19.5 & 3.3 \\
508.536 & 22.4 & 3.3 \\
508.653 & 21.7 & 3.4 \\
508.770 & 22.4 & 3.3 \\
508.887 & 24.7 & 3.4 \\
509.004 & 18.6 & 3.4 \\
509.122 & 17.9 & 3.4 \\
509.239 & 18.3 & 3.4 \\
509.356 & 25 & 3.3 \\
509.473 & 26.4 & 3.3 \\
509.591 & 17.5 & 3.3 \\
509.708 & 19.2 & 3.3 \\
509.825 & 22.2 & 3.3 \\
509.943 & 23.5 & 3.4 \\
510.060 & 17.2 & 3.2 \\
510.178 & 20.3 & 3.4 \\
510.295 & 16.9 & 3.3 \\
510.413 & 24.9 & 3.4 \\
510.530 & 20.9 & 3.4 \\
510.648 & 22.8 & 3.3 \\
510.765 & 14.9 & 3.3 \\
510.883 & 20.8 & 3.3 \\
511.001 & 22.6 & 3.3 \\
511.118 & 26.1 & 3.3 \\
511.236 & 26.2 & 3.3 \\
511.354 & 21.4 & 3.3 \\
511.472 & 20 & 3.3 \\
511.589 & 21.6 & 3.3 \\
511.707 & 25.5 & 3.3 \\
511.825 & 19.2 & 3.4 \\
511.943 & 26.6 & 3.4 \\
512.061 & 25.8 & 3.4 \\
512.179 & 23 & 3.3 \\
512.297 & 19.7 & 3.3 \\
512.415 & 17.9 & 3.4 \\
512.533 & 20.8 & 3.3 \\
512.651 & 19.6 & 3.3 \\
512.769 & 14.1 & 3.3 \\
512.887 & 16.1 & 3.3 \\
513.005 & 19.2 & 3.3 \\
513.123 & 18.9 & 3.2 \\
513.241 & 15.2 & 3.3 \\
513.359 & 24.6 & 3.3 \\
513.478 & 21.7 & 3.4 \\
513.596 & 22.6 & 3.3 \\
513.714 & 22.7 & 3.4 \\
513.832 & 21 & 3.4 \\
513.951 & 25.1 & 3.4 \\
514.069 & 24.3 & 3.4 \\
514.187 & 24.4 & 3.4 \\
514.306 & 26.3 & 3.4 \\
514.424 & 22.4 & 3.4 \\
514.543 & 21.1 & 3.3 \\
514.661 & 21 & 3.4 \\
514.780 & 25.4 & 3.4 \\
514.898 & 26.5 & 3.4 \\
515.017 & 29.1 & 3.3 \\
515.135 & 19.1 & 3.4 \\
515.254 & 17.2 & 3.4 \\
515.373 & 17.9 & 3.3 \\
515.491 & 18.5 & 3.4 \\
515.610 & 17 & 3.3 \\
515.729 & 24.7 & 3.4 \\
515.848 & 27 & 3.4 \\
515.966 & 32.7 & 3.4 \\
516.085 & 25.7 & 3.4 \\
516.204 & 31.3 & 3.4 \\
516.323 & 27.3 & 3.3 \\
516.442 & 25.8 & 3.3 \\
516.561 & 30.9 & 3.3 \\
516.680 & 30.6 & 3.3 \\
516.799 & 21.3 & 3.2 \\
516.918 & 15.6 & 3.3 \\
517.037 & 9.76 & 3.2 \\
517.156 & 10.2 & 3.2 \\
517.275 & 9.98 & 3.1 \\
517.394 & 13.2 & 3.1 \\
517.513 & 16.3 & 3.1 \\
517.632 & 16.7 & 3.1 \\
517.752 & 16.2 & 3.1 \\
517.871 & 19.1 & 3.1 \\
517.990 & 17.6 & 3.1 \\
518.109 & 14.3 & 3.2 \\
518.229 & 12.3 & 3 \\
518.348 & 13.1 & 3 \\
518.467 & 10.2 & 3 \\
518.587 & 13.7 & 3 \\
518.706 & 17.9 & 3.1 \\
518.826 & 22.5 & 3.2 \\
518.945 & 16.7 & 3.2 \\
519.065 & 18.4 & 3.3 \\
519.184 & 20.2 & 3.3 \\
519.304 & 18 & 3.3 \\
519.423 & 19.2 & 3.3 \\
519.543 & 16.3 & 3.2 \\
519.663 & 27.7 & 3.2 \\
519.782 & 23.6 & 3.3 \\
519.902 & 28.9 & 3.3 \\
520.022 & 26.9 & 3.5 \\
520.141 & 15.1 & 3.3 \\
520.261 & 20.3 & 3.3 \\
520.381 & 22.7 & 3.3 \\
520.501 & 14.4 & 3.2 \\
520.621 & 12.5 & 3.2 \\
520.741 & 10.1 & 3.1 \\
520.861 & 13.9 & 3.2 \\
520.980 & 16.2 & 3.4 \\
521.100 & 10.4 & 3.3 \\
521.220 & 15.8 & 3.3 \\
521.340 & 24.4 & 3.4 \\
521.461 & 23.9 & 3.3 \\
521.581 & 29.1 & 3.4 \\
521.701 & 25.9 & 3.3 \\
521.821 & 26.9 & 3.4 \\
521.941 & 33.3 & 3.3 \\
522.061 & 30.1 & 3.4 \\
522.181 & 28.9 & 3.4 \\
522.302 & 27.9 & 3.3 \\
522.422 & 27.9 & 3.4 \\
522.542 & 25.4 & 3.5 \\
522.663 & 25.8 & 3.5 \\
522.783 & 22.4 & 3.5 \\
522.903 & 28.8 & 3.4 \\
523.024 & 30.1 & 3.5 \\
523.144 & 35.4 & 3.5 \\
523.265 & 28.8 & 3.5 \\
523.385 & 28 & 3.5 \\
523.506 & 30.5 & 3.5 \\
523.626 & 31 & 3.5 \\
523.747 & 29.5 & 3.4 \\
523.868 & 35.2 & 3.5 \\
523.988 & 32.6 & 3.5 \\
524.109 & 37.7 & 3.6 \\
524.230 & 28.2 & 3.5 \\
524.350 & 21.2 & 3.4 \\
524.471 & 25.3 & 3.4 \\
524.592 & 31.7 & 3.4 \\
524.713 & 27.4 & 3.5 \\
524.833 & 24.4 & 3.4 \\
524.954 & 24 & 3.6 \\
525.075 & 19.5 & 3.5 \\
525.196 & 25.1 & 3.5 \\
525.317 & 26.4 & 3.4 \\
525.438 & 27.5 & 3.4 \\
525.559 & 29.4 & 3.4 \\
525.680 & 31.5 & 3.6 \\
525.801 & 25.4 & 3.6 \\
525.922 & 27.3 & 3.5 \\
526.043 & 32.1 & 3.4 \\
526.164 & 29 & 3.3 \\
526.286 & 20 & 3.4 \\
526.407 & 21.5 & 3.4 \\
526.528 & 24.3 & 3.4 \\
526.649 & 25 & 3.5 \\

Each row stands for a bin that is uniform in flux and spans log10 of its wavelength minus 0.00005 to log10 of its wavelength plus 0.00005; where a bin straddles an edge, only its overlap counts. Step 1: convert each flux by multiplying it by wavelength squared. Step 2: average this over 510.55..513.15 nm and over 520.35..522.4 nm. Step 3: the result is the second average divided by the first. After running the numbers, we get 1.1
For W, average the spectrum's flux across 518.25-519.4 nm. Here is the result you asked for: 16.7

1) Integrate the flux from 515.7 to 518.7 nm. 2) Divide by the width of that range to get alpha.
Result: 19.3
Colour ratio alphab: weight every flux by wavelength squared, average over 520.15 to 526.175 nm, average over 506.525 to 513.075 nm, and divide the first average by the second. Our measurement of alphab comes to 1.26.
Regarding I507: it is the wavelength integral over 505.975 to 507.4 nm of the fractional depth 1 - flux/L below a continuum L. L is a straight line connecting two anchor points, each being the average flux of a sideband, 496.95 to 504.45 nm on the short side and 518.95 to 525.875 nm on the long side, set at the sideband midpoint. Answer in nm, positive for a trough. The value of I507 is 0.01 nm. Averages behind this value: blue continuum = 19.6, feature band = 20.9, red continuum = 24.8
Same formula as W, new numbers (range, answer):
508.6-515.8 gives 21.5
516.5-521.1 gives 17.6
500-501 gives 18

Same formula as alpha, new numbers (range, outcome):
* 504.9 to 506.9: 20.8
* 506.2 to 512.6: 21.8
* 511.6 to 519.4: 20.4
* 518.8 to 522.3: 21.2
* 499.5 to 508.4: 20.6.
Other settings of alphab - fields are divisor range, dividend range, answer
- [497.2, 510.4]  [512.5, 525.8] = 1.18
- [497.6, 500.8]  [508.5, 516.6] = 1.23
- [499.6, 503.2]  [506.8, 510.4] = 1.17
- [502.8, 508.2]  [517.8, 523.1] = 1.03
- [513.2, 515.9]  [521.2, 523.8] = 1.28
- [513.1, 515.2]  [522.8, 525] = 1.33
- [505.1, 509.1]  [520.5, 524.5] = 1.26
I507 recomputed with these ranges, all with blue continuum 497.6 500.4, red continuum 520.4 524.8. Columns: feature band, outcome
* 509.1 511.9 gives 0.12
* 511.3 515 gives 0.20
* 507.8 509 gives -0.04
